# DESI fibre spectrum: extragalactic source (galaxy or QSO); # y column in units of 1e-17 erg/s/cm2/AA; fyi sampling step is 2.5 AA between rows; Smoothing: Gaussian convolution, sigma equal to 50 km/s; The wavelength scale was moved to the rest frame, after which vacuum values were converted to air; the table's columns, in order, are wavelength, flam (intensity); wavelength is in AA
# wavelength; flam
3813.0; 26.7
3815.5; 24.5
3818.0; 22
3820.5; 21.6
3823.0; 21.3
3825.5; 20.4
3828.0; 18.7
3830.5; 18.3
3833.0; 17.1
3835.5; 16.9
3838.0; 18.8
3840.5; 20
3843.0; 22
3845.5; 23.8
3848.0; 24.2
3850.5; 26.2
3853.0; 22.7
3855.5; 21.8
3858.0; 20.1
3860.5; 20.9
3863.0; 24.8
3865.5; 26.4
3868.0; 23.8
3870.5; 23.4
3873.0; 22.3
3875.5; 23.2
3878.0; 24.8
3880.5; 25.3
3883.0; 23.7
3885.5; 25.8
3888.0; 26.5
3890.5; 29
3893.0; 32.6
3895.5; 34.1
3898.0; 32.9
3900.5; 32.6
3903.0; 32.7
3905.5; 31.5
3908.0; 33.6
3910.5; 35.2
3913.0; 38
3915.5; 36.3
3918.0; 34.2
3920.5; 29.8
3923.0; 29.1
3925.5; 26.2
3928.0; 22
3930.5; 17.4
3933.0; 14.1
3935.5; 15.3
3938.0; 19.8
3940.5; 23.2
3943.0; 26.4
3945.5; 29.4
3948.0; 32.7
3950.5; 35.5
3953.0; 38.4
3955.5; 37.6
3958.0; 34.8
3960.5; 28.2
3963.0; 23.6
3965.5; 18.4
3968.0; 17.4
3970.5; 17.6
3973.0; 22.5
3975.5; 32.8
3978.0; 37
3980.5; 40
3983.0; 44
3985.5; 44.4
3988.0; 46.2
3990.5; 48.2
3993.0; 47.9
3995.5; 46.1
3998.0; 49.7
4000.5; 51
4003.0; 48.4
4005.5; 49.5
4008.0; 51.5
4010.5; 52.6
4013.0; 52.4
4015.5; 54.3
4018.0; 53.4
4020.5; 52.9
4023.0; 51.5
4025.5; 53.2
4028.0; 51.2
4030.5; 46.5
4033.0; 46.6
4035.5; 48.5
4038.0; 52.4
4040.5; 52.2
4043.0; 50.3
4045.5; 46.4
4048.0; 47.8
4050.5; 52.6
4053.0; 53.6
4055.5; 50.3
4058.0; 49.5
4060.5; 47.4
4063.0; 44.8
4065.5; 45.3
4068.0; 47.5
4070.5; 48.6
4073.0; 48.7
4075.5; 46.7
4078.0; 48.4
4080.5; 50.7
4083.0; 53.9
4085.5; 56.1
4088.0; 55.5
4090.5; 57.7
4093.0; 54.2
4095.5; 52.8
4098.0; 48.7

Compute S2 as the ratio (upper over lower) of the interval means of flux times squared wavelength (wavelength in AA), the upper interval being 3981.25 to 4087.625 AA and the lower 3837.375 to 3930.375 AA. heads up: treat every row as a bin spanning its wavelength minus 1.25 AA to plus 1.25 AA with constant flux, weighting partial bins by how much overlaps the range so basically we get 1.98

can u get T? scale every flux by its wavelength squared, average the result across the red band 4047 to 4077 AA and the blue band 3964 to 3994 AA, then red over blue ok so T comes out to 1.5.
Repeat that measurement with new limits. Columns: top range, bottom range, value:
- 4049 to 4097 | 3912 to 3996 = 1.74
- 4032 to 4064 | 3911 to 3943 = 2.05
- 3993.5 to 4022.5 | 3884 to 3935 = 1.82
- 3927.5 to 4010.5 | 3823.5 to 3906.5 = 1.47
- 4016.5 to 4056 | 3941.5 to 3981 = 1.80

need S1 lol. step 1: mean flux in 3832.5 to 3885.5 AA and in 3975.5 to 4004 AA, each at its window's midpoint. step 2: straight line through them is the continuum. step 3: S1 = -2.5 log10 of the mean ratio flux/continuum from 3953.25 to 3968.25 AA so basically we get 0.382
